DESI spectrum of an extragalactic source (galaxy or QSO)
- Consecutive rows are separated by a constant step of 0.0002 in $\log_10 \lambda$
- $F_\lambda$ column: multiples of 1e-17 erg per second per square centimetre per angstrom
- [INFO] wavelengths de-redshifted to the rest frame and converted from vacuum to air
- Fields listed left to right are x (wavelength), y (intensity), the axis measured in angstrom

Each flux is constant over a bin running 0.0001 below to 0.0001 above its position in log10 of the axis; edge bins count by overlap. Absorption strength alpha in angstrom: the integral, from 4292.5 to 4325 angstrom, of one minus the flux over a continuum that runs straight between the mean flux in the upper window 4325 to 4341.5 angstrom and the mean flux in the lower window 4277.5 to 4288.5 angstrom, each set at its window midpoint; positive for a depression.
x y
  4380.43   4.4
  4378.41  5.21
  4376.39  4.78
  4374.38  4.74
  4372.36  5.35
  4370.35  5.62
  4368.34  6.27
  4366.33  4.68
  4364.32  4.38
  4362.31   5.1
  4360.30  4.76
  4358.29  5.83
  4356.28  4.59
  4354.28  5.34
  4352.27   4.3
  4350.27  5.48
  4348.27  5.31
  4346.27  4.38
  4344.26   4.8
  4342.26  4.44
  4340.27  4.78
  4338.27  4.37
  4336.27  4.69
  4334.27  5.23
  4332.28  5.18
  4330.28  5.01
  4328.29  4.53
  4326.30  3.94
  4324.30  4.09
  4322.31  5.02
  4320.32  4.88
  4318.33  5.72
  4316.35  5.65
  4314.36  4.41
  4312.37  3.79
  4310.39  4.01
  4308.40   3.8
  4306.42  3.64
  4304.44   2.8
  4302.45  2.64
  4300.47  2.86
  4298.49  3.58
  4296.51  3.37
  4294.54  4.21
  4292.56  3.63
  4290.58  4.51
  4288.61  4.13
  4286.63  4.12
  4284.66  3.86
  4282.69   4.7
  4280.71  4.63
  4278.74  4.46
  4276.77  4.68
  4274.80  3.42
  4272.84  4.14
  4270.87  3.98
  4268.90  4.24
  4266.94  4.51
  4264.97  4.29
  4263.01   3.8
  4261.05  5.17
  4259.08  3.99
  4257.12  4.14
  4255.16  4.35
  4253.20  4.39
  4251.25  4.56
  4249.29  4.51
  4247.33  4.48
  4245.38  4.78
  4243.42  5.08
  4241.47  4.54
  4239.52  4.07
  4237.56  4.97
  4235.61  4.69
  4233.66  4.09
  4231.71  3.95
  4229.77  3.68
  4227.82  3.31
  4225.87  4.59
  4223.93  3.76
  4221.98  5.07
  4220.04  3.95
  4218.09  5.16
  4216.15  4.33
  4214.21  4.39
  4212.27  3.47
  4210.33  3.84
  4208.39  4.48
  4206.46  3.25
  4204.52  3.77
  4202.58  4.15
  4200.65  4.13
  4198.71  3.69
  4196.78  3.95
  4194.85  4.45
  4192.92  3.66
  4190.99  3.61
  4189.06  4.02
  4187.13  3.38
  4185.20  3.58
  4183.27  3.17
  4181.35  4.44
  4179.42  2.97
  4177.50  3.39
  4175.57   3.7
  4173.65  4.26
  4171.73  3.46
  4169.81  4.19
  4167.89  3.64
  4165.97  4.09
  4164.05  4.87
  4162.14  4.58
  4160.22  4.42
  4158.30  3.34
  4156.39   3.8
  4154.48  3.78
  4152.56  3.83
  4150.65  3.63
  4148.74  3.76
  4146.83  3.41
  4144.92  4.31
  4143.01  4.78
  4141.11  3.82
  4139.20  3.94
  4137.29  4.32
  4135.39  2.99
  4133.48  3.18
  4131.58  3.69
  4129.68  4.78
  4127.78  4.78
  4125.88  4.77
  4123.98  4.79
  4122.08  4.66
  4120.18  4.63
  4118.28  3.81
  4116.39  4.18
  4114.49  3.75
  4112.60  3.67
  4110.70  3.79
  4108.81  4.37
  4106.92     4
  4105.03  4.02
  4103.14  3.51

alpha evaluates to 3.7 angstrom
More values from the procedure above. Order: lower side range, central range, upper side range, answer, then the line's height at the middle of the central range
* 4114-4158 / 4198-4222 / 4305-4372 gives 1.2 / 4.32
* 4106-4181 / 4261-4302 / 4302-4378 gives 4.0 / 4.5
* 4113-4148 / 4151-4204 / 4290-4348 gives 3.9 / 4.17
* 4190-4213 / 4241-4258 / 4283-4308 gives -3.5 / 3.76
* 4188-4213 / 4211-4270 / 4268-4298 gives -5.0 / 4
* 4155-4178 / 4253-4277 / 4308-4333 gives 1.0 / 4.4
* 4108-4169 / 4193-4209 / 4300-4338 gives 0.8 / 4.16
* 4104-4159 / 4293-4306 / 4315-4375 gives 4.0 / 4.75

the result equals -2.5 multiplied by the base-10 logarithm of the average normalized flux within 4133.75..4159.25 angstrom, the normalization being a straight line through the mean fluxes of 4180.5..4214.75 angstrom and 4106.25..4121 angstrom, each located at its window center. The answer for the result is 0.04 mag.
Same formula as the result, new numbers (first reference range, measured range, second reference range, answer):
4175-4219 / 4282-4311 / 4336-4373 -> 0.22 mag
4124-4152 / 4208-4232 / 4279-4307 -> -0.07 mag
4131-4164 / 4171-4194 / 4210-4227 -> 0.13 mag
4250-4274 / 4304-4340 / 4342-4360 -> 0.05 mag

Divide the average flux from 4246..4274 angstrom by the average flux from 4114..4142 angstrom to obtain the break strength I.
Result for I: 1.0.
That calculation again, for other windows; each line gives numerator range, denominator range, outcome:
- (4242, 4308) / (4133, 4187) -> 1.07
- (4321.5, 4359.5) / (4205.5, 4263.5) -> 1.12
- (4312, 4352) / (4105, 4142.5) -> 1.17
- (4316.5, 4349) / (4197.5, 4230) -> 1.18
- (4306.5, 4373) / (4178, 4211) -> 1.27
